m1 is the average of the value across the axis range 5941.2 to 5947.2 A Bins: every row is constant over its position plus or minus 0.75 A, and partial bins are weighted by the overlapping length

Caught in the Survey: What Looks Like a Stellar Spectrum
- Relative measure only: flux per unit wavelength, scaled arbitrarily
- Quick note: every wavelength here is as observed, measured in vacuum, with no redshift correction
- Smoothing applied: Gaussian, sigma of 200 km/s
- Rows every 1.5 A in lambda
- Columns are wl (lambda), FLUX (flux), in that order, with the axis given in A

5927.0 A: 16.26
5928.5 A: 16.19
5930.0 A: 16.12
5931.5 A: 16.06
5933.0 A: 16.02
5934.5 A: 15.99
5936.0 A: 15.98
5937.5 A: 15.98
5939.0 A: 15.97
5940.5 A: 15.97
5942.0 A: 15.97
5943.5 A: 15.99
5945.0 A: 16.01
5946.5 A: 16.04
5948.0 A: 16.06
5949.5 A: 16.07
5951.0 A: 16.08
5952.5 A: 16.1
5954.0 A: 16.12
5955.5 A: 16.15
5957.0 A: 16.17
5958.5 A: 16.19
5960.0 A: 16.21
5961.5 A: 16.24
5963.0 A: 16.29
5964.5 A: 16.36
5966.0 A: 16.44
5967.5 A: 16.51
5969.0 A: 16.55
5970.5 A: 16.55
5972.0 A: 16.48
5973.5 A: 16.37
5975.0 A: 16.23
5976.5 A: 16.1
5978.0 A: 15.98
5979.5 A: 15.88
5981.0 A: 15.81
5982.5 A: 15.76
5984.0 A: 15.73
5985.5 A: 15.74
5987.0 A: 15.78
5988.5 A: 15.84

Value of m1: 16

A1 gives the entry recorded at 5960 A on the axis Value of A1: 16.21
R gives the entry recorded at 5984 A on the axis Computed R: 15.73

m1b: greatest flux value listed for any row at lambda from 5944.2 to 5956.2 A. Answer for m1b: 16.15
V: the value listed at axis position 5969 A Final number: 16.55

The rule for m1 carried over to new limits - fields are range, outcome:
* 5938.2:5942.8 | 16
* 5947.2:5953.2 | 16.1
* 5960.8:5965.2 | 16.3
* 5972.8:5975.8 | 16.3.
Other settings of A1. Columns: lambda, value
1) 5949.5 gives 16.07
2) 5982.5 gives 15.76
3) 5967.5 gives 16.51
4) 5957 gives 16.17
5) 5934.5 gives 15.99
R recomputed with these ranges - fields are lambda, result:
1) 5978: 15.98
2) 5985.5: 15.74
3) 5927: 16.26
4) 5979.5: 15.88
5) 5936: 15.98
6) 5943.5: 15.99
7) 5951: 16.08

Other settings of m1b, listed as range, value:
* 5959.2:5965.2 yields 16.36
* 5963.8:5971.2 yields 16.55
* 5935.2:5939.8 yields 15.98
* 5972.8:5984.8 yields 16.37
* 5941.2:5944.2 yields 15.99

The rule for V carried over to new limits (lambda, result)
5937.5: 15.98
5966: 16.44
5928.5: 16.19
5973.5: 16.37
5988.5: 15.84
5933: 16.02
